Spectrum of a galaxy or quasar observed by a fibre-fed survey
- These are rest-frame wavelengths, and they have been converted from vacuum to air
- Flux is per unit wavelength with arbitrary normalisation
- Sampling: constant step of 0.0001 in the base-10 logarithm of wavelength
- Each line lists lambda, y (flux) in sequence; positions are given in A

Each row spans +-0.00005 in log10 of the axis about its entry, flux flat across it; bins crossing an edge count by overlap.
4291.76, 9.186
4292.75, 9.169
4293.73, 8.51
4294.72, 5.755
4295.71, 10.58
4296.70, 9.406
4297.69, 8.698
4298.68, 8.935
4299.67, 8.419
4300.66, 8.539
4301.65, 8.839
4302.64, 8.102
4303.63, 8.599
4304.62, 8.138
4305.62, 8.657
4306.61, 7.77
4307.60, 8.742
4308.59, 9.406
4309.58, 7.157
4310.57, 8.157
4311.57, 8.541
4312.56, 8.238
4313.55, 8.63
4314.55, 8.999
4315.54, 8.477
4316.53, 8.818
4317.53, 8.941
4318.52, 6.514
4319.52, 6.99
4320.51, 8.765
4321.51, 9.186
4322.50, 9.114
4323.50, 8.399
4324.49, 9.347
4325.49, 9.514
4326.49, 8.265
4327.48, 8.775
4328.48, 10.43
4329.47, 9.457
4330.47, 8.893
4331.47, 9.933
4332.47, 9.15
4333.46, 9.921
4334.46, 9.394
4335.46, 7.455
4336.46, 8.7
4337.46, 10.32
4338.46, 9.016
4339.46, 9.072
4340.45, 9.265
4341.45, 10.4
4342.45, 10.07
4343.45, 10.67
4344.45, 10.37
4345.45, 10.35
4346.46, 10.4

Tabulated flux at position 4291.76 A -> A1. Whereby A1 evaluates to 9.186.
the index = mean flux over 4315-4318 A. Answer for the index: 8.75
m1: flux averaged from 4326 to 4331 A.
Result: 9.18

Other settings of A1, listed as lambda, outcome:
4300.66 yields 8.539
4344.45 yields 10.37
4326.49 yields 8.265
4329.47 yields 9.457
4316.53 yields 8.818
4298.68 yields 8.935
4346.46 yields 10.4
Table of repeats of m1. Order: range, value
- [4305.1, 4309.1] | 8.63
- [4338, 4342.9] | 9.58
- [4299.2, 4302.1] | 8.6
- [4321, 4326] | 9.1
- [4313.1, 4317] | 8.73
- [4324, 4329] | 9.27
